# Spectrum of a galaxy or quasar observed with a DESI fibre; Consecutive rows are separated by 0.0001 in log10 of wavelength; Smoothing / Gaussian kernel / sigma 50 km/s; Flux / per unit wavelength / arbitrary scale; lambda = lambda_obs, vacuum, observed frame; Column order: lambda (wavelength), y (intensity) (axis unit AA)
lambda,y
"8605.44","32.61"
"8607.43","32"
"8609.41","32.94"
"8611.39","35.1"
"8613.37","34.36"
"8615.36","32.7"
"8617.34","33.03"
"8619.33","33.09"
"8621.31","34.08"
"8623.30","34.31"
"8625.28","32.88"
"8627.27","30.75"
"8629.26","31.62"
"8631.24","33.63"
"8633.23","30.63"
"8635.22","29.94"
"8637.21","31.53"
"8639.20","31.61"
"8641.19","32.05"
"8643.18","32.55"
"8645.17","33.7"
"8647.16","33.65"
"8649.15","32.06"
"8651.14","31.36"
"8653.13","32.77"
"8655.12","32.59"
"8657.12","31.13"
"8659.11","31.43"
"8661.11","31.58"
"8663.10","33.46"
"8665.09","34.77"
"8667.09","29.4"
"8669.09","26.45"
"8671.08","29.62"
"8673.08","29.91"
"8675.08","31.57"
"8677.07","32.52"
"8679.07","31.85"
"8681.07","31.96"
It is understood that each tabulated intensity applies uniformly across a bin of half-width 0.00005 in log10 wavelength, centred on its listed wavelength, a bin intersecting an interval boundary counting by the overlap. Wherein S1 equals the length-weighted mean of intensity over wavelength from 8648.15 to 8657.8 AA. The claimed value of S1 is 32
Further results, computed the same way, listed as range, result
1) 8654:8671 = 31.3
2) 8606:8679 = 32.1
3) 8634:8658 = 32.1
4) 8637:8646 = 32.3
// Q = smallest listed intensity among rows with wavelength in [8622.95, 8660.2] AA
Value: 29.94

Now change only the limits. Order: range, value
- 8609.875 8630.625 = 30.75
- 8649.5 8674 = 26.45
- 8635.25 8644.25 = 31.53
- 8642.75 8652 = 31.36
